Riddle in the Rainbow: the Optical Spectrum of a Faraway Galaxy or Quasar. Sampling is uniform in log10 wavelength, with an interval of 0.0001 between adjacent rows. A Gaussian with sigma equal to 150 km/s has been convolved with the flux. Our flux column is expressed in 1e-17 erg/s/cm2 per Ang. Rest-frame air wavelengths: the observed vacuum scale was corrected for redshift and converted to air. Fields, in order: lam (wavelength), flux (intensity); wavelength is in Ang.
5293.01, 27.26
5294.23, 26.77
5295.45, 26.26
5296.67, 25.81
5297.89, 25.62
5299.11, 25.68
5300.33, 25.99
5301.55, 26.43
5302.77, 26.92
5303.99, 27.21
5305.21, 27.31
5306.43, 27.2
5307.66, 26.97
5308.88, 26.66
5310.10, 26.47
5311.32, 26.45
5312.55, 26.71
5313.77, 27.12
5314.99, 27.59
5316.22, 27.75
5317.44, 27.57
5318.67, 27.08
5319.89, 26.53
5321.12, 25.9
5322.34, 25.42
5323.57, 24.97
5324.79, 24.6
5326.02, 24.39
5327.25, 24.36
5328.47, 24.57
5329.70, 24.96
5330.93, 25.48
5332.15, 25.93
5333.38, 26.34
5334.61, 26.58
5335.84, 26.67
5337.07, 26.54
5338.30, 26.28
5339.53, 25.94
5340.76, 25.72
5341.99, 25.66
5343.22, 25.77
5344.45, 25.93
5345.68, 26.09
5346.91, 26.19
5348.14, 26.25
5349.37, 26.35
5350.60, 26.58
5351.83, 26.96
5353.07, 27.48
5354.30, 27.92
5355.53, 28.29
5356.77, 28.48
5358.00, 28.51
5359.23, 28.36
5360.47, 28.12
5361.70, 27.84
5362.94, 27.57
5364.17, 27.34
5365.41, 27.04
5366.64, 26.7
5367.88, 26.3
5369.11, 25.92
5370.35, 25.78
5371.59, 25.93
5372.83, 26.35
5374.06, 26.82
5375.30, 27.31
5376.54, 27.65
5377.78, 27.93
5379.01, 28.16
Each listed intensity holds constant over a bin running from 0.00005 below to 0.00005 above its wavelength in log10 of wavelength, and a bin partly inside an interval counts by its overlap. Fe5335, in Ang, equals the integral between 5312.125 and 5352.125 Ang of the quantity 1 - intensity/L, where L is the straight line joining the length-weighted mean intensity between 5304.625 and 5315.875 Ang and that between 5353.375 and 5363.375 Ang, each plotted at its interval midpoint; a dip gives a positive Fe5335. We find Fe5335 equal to 2.05 Ang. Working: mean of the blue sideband 26.9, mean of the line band 26.1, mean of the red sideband 28.1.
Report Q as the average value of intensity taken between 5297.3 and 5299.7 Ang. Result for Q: 25.7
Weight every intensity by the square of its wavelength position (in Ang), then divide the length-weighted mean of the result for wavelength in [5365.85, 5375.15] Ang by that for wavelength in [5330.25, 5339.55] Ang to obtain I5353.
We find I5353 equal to 1.0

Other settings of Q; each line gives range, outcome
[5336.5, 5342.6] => 26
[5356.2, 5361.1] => 28.4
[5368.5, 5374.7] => 26.1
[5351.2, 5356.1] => 27.7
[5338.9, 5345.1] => 25.8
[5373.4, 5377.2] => 27.3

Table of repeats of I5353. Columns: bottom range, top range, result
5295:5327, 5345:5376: 1.04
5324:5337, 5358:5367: 1.10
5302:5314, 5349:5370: 1.04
